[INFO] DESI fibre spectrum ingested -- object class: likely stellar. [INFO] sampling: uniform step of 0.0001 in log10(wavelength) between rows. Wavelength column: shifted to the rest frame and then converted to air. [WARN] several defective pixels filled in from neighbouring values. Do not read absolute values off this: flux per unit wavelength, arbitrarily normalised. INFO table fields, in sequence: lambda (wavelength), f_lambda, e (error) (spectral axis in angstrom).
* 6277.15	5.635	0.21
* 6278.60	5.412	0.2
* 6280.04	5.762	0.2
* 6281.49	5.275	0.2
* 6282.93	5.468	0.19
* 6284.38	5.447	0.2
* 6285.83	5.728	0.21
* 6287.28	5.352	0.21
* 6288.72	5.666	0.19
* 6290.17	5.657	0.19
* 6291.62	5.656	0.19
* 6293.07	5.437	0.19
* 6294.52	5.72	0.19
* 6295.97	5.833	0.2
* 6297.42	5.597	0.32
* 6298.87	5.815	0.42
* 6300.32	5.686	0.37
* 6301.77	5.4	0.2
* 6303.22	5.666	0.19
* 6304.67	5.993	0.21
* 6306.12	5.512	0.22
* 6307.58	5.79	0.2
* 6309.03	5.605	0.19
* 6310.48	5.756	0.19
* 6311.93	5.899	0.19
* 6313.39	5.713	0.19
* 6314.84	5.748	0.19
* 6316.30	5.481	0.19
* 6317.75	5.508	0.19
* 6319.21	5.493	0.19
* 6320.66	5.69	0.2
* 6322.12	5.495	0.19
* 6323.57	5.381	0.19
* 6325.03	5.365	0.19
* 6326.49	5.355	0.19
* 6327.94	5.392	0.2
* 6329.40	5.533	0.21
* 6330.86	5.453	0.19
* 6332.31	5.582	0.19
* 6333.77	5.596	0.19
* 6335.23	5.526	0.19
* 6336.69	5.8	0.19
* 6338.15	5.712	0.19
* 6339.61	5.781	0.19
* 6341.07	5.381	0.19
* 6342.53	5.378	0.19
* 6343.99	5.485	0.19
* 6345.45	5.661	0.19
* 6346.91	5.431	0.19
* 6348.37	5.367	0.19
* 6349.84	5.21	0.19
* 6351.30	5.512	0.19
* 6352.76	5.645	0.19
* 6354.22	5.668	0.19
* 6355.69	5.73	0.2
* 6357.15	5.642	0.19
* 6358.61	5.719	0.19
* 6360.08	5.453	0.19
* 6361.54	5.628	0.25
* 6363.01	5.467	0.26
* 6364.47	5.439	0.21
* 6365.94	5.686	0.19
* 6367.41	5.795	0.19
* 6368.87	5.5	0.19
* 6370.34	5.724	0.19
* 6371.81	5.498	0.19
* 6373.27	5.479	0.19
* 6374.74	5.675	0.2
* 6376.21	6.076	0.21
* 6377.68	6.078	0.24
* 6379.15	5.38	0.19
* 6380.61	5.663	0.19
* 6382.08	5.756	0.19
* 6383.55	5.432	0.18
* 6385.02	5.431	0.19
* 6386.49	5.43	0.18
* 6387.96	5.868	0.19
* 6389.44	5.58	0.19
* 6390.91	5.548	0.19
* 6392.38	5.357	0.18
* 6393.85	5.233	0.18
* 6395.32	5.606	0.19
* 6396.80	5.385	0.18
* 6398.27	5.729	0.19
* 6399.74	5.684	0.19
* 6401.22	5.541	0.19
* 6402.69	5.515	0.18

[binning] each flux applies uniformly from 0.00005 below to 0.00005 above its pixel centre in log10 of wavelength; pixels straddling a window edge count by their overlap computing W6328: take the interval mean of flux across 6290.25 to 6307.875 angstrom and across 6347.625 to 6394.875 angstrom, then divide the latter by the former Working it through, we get 0.98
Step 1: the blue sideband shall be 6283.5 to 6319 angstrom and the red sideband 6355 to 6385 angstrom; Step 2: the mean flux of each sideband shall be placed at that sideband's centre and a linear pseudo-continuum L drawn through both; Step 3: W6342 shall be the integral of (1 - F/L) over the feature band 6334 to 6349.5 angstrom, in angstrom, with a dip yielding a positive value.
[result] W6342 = 0.3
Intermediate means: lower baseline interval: 5.65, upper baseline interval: 5.64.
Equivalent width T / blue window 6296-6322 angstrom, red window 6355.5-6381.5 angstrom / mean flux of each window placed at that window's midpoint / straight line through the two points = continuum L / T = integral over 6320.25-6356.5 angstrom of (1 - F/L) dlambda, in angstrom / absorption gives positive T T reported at 0.85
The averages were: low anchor 5.67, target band 5.52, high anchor 5.65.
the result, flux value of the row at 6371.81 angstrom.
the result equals 5.498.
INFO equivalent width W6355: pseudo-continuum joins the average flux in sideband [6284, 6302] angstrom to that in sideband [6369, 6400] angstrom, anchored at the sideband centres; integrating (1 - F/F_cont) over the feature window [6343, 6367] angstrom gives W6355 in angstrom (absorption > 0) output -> 0.2 angstrom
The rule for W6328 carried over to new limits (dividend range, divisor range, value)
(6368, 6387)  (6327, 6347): 1.01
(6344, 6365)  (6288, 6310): 0.98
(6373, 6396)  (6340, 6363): 1.01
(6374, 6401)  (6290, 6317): 0.99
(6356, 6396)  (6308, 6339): 1.00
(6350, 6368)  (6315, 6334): 1.02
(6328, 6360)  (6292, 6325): 0.99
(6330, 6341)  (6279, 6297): 1.01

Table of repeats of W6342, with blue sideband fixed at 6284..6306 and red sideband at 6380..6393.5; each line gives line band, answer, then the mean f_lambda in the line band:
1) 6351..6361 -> -0.1 angstrom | 5.63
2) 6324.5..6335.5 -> 0.3 angstrom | 5.48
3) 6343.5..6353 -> 0.2 angstrom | 5.46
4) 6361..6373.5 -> 0.0 angstrom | 5.58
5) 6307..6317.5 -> -0.1 angstrom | 5.71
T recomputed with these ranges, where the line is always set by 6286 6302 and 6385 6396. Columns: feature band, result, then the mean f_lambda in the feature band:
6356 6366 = -0.1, 5.58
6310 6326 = 0.0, 5.59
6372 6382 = -0.3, 5.72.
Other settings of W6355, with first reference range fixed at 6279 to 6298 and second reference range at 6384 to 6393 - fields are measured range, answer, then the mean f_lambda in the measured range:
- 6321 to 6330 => 0.2 angstrom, 5.43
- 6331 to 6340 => -0.1 angstrom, 5.65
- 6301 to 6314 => -0.3 angstrom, 5.7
